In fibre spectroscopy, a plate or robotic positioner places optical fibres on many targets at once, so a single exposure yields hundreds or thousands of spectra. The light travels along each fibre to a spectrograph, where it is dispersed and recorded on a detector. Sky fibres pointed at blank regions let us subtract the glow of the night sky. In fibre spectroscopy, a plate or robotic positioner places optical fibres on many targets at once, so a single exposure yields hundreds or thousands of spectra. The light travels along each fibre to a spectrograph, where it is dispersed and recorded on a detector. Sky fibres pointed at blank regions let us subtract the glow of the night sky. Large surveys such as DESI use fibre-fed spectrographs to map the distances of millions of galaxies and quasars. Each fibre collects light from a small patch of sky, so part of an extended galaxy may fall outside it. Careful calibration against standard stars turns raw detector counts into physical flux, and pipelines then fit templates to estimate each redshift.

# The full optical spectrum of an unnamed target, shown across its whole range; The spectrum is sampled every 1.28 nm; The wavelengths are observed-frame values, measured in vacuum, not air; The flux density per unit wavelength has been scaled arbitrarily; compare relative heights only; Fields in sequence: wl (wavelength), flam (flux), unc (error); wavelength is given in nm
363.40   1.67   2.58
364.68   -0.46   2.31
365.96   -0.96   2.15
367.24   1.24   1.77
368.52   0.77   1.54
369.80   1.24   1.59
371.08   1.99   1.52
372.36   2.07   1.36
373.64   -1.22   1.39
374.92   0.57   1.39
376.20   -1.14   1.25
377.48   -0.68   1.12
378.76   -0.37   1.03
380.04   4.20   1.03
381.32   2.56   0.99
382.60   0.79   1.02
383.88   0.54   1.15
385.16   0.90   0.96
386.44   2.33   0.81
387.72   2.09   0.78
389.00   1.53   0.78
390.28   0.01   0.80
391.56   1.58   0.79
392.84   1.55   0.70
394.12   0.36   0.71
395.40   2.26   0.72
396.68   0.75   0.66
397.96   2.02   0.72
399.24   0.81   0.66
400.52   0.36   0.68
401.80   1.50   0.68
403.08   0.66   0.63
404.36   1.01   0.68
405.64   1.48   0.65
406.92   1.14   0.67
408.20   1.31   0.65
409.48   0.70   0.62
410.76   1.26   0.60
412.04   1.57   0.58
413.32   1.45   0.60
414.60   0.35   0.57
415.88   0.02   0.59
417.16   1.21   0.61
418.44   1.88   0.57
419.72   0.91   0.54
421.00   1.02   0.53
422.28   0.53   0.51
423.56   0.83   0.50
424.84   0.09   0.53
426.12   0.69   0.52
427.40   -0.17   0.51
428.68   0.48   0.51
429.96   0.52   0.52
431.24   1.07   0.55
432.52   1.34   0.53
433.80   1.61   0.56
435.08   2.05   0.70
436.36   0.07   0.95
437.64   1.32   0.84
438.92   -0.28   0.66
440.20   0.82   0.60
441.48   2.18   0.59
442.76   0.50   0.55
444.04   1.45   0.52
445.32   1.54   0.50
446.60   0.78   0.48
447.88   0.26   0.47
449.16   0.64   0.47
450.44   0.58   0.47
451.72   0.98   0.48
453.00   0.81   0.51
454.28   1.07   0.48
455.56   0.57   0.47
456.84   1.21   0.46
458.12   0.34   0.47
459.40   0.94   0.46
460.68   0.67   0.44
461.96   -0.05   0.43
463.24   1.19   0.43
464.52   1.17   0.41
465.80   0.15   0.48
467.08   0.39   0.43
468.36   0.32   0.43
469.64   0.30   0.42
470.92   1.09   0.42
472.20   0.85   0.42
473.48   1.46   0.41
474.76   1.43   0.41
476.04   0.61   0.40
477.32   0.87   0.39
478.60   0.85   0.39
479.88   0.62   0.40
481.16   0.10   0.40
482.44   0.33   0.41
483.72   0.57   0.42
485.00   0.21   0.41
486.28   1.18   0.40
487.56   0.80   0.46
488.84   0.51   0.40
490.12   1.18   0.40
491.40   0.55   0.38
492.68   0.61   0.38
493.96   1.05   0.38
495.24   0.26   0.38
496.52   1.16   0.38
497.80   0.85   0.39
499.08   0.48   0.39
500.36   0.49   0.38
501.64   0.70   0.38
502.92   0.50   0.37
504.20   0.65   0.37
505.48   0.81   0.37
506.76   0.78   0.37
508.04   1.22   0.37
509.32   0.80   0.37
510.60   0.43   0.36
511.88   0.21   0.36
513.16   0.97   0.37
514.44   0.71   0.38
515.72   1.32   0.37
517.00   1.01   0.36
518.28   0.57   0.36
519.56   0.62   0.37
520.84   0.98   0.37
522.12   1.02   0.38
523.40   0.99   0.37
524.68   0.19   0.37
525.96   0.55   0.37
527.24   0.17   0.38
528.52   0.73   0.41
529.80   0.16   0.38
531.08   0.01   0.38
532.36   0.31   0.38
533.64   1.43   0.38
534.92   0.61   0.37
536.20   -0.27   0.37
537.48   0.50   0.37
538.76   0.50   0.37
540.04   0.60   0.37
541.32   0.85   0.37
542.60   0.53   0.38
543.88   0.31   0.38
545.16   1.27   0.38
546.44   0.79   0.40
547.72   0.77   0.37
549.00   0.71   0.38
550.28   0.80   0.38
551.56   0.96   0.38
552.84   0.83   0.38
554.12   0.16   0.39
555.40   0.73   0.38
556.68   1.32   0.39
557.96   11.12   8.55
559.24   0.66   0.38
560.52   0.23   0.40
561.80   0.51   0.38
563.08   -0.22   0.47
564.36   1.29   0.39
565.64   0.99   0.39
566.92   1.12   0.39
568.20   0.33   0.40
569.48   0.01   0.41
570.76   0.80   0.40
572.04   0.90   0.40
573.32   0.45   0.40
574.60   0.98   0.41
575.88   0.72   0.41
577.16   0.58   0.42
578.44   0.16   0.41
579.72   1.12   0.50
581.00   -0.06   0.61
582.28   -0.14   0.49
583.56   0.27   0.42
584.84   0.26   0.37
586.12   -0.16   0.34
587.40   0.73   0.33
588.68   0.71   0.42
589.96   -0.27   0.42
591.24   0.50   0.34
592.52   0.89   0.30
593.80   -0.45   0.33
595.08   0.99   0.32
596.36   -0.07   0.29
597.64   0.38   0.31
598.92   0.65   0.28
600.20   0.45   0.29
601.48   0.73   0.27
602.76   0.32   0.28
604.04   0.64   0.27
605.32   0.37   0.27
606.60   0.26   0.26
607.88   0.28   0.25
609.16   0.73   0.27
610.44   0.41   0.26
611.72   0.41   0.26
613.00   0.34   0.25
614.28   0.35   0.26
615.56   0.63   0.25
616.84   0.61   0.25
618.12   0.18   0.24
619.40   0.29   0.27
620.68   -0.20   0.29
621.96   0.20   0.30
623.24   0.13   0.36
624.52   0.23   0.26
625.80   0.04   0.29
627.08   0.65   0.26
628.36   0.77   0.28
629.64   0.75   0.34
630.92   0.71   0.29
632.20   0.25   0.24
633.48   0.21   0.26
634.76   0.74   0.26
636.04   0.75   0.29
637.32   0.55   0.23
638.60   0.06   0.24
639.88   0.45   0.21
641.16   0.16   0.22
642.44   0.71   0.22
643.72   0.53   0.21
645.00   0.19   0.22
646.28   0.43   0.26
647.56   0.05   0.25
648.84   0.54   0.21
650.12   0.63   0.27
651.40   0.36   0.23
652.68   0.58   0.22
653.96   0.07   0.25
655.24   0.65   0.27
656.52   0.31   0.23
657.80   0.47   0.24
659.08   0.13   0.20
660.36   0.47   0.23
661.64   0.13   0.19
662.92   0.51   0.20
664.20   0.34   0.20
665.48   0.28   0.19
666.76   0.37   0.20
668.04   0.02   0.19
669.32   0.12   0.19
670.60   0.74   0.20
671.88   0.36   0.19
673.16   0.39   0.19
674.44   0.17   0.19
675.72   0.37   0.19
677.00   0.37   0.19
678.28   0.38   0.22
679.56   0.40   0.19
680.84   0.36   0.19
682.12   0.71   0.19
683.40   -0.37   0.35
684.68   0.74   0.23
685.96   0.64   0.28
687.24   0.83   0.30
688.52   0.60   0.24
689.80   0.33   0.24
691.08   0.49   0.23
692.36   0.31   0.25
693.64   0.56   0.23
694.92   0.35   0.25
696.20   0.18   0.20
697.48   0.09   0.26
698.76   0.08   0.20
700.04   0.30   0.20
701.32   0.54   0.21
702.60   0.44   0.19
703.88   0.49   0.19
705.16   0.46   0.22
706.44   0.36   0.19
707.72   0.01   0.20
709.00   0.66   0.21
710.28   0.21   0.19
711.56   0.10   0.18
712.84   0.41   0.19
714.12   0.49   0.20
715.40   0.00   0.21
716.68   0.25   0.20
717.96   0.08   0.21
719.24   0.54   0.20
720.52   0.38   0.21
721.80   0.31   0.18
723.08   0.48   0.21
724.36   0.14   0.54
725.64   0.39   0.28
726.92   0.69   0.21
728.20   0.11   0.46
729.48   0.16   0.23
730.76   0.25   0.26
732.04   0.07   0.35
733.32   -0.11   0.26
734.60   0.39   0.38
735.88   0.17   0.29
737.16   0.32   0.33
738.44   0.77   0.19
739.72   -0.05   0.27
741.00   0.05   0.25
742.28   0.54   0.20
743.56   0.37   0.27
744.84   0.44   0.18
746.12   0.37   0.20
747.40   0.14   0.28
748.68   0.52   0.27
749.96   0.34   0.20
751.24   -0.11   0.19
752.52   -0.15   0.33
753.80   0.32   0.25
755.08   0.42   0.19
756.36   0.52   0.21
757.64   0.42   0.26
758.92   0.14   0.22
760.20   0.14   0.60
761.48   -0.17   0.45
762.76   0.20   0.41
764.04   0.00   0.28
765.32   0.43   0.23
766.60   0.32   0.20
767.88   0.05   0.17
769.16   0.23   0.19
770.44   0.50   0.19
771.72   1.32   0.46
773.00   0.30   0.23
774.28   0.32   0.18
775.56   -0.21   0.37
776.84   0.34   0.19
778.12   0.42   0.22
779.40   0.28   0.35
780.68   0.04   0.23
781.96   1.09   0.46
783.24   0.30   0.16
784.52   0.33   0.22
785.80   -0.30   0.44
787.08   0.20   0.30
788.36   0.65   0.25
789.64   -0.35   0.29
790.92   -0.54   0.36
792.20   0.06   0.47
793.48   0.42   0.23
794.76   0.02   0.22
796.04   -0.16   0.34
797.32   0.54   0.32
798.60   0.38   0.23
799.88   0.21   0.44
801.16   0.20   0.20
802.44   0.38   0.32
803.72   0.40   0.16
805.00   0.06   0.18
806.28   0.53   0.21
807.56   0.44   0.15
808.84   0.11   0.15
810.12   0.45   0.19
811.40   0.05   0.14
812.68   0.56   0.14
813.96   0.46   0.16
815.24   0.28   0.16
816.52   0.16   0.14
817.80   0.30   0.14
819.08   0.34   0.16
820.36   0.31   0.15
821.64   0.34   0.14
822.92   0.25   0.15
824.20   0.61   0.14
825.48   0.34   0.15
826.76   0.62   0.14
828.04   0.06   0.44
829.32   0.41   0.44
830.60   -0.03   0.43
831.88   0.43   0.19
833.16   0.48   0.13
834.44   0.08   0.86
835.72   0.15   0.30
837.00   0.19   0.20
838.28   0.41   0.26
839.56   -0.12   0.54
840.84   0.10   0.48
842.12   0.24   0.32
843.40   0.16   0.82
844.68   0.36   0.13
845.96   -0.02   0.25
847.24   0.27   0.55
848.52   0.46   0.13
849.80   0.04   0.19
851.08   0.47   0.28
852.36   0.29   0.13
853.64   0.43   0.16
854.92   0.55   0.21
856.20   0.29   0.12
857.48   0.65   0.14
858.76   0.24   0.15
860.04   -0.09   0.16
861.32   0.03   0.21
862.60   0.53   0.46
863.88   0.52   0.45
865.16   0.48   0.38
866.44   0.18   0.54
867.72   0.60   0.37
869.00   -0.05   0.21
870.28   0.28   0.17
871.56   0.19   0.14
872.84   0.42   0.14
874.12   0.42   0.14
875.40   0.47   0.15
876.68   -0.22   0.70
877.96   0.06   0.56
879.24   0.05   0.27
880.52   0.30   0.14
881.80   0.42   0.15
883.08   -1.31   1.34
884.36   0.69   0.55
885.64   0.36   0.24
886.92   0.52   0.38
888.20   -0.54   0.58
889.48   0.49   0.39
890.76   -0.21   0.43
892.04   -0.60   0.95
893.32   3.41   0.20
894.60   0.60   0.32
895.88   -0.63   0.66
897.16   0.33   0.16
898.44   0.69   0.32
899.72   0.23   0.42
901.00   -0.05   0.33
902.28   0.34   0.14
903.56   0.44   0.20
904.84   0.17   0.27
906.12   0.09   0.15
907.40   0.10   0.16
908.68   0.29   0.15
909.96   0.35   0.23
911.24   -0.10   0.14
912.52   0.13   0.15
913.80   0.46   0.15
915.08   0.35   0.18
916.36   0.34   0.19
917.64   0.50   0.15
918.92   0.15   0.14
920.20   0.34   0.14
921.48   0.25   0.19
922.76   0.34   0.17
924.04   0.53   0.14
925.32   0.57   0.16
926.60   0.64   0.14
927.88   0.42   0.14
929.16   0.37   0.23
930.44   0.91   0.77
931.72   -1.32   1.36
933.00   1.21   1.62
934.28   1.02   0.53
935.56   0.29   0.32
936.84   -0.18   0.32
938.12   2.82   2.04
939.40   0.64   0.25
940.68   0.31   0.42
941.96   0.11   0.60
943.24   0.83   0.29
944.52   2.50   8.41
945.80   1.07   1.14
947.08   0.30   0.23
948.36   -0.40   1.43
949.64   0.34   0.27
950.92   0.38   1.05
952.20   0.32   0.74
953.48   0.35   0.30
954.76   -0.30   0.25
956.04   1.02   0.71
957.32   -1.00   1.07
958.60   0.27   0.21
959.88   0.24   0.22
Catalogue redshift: 1.40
